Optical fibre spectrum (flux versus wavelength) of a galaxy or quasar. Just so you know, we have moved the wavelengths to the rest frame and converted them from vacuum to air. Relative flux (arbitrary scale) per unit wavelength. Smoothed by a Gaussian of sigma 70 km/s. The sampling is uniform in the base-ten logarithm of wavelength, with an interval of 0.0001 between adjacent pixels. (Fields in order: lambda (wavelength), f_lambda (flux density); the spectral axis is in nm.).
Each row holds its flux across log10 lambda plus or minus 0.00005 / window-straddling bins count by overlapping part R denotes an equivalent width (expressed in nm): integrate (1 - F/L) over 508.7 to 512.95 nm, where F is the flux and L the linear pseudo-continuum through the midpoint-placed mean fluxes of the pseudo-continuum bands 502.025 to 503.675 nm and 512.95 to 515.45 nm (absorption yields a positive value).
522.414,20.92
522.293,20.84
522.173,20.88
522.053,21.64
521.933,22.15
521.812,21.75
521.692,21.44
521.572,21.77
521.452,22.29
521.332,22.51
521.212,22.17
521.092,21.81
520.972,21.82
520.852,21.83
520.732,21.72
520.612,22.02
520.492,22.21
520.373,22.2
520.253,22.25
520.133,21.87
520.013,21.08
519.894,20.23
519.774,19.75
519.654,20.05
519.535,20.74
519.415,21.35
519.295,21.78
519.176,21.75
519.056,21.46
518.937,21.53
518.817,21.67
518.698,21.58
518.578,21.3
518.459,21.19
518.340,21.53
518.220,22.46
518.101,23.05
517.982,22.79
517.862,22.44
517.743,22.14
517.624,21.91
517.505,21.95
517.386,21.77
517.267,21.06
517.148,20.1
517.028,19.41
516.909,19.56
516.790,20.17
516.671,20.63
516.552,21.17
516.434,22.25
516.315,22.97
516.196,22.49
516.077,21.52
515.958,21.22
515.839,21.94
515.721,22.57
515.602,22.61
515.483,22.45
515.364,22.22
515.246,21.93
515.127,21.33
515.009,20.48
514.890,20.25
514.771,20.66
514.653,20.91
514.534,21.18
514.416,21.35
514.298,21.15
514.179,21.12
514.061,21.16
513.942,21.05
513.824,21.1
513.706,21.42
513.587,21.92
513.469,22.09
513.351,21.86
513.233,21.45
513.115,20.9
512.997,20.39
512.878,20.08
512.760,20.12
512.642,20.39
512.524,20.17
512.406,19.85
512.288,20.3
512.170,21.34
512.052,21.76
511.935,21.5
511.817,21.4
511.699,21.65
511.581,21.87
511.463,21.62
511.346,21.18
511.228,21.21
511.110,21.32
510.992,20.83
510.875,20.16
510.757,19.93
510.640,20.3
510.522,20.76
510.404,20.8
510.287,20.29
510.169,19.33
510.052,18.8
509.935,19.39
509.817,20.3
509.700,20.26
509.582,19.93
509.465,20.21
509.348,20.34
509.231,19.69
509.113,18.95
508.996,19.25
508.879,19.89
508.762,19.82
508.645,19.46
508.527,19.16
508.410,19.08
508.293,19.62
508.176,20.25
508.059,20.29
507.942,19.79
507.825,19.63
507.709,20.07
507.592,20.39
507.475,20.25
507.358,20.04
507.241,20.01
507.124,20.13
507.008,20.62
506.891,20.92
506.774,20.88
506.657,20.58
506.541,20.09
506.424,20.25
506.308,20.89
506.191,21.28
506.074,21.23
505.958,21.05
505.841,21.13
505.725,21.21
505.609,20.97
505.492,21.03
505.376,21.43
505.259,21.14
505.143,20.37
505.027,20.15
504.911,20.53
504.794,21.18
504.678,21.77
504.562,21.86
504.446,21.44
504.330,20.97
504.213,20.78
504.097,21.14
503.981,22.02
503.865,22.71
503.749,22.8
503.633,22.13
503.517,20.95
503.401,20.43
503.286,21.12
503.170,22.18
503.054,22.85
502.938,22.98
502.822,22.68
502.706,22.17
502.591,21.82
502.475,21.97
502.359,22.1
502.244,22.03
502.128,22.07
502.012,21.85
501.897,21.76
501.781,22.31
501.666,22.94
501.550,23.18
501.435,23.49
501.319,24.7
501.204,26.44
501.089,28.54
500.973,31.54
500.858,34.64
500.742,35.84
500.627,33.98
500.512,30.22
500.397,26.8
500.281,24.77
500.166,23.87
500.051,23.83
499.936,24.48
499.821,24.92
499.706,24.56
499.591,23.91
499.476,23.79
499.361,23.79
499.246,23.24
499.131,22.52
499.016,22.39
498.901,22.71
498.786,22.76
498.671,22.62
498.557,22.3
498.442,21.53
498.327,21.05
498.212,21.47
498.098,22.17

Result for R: 0.21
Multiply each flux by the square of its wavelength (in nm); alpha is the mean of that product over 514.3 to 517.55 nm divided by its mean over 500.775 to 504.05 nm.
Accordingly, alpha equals 0.96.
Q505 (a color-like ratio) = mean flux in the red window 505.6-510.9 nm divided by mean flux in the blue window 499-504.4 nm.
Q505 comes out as 0.8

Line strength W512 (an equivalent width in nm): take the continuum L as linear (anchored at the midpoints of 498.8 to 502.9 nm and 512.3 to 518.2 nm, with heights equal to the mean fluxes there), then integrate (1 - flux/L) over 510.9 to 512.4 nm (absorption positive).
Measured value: 0.06 nm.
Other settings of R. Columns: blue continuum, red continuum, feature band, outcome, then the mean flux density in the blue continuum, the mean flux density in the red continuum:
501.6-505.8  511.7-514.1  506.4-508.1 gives 0.092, 21.7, 21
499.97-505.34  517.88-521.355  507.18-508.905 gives 0.236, 23.6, 21.6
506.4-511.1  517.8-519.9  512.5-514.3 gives -0.028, 20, 21.5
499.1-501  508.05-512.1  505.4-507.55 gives 0.185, 26.9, 20.3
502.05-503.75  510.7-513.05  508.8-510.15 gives 0.092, 22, 20.8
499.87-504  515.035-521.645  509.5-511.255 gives 0.212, 24.5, 21.6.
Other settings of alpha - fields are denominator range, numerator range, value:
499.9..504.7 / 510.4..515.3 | 0.91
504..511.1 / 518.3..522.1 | 1.11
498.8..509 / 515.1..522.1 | 1.02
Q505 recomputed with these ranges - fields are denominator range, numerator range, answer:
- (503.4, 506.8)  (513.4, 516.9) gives 1.01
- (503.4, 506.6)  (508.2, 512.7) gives 0.96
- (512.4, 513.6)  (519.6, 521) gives 1.03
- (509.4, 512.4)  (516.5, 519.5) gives 1.04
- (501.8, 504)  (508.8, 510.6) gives 0.90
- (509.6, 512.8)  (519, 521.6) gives 1.05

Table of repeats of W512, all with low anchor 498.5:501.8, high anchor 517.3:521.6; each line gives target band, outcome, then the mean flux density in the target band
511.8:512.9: 0.117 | 20.7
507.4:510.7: 0.546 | 19.9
